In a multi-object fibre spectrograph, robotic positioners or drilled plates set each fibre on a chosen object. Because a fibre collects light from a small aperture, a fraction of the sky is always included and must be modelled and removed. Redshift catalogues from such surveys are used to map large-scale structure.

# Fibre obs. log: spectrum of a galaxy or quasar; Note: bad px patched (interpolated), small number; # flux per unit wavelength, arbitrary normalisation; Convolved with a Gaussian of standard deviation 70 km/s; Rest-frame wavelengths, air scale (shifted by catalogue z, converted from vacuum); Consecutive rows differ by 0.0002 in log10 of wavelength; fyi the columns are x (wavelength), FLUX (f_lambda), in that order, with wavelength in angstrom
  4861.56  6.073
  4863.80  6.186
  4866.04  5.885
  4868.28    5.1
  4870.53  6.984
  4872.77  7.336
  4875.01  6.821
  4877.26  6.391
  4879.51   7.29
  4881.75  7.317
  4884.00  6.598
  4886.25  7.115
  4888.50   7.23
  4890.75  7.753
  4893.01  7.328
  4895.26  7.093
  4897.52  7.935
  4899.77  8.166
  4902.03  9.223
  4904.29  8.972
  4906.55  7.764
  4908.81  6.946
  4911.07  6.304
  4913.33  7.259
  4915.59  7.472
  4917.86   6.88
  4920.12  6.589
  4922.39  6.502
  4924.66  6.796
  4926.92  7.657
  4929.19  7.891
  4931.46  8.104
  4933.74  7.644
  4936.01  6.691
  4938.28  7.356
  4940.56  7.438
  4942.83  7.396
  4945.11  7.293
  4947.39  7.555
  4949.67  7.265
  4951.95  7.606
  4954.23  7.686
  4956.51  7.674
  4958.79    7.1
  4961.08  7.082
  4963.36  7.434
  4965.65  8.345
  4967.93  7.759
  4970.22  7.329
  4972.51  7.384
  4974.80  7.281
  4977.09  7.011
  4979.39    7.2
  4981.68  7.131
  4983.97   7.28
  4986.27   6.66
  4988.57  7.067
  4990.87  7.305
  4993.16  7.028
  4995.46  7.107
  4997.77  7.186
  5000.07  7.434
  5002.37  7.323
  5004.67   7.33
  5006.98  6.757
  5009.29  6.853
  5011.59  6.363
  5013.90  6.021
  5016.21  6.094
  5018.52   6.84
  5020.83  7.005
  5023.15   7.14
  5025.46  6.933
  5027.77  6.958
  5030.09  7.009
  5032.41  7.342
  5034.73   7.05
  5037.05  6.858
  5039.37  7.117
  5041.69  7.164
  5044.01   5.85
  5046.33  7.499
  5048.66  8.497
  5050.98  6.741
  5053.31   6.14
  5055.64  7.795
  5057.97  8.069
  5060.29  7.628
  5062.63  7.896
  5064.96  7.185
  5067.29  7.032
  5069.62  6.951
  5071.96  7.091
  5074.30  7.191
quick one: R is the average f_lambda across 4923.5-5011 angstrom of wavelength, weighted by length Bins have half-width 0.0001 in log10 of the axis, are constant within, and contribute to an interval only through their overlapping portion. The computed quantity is 7.32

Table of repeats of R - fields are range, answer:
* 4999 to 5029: 6.85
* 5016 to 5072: 7.13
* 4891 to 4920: 7.58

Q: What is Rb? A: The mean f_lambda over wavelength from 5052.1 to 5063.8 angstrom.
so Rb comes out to 7.5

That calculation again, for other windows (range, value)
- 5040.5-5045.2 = 6.53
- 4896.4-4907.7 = 8.41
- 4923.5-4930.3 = 7.45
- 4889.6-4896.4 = 7.38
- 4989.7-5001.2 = 7.21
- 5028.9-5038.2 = 7.06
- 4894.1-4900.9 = 7.73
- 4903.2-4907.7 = 8.35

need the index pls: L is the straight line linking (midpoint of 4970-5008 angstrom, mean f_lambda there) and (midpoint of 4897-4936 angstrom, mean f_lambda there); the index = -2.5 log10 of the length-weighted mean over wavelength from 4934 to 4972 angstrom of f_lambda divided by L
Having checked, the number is -0.017 mag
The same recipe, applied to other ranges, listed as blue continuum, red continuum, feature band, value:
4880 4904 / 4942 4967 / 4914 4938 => 0.048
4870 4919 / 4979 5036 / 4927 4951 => -0.037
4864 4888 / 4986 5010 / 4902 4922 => -0.084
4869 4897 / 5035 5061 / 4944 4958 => -0.054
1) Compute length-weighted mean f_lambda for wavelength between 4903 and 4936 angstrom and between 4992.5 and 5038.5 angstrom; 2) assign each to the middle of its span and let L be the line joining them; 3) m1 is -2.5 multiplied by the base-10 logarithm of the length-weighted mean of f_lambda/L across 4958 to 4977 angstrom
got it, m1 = -0.05 mag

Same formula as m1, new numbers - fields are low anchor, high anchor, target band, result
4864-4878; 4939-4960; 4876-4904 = -0.13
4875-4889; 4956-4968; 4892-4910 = -0.12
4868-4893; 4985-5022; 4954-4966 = -0.09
